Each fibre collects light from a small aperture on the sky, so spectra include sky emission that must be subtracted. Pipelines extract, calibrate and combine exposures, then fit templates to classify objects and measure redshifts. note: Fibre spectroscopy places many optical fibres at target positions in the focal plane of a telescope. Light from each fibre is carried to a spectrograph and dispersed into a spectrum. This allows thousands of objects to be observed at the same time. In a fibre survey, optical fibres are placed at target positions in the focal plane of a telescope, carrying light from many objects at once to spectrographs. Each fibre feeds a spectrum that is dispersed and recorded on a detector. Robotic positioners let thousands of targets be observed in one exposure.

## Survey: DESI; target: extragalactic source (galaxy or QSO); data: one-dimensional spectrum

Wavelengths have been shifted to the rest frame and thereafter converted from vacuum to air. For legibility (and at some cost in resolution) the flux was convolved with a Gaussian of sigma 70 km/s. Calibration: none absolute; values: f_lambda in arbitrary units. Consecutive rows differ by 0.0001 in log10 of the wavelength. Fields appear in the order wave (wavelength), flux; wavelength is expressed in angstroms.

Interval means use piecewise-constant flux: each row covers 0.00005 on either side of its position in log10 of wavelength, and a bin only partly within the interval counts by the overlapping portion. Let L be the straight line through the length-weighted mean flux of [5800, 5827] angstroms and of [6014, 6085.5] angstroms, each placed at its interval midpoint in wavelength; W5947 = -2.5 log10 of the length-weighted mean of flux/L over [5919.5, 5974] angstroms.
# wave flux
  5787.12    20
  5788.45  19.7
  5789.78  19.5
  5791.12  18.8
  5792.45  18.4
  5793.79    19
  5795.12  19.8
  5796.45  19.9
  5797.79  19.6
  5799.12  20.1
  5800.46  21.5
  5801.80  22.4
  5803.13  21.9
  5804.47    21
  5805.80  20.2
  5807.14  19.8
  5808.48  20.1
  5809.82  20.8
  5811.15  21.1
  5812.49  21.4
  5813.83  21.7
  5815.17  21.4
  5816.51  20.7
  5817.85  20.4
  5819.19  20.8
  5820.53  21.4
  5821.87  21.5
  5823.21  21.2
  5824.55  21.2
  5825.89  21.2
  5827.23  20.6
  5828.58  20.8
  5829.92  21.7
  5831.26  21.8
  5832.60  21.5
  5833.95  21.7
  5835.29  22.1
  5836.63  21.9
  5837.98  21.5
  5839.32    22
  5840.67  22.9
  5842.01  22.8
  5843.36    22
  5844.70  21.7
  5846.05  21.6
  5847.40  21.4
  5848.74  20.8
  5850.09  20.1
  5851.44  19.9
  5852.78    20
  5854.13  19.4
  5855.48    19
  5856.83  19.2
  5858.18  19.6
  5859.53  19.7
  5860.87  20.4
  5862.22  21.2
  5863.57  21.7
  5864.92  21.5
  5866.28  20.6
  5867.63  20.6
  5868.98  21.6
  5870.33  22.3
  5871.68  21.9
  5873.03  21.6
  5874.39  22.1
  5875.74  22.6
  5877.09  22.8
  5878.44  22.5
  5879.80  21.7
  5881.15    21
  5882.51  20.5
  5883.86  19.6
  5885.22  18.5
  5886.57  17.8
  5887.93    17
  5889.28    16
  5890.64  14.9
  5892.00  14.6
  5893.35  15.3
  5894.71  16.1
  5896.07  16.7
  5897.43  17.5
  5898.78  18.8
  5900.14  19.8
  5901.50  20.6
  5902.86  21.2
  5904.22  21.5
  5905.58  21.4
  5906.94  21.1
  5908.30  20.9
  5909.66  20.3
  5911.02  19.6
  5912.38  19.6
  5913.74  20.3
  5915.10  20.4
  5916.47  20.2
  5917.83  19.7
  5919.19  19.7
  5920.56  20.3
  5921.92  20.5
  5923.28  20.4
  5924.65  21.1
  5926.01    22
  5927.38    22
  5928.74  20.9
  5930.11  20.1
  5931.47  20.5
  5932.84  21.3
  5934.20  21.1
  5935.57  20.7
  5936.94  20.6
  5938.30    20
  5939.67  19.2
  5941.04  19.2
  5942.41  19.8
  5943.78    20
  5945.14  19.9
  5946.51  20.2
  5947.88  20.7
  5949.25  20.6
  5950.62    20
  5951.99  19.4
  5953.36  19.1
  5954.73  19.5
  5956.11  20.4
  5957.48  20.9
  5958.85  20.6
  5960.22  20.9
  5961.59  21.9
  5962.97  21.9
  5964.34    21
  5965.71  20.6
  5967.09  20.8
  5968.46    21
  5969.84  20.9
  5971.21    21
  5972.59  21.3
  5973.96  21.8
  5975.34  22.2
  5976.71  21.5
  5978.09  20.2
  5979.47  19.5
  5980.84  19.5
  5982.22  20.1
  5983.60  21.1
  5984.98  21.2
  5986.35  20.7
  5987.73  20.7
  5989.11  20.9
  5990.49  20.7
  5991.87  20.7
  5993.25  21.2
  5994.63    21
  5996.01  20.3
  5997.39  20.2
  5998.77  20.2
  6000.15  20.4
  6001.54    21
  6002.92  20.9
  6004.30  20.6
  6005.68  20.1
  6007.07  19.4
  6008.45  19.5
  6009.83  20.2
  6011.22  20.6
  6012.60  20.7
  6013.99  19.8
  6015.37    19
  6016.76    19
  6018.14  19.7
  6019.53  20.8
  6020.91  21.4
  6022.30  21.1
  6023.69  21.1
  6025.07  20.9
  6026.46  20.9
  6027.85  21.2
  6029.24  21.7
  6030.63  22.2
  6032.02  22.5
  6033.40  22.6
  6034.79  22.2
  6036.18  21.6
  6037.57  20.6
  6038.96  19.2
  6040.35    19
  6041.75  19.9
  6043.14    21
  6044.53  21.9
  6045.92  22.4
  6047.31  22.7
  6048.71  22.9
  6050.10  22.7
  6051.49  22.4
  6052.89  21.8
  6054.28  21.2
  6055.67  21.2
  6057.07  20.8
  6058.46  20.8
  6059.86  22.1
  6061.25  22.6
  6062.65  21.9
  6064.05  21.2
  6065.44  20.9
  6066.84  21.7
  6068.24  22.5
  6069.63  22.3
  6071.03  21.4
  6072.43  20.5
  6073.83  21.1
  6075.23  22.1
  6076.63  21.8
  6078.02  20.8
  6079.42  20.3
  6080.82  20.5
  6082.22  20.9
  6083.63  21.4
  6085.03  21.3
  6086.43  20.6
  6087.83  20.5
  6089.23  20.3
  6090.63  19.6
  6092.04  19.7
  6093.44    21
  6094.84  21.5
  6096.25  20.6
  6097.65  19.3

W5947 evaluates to 0.032 mag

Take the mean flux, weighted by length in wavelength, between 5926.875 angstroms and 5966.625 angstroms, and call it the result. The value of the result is 20.4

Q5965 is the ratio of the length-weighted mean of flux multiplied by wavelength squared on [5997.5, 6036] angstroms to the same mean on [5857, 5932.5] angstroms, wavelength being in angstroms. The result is 1.08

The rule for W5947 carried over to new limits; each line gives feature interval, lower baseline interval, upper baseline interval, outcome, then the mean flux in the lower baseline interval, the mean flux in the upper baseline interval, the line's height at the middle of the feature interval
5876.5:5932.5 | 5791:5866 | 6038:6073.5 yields 0.08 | 20.9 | 21.5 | 21.1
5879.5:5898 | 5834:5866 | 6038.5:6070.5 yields 0.20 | 21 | 21.5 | 21.1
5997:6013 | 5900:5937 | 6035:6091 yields 0.04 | 20.6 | 21.3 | 21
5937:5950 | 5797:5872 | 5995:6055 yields 0.05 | 21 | 20.9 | 21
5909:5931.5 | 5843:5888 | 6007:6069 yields 0.02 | 20.7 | 21.2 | 20.9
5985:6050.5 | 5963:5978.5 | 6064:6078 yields 0.03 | 21.2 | 21.5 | 21.3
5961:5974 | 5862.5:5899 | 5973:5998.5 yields -0.03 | 19.6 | 20.8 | 20.5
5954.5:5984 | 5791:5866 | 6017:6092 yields 0.01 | 20.9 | 21.3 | 21.1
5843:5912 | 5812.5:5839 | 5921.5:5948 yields 0.05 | 21.3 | 20.5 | 20.9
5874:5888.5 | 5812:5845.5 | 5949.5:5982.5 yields 0.03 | 21.5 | 20.7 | 21.2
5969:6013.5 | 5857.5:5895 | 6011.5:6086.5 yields 0.01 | 19.9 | 21.2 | 20.8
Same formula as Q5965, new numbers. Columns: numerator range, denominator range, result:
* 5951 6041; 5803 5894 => 1.05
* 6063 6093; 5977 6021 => 1.06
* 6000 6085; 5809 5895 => 1.09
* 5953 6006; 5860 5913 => 1.08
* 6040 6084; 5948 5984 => 1.07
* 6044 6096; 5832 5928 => 1.12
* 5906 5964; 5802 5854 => 1.00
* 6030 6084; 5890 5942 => 1.14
